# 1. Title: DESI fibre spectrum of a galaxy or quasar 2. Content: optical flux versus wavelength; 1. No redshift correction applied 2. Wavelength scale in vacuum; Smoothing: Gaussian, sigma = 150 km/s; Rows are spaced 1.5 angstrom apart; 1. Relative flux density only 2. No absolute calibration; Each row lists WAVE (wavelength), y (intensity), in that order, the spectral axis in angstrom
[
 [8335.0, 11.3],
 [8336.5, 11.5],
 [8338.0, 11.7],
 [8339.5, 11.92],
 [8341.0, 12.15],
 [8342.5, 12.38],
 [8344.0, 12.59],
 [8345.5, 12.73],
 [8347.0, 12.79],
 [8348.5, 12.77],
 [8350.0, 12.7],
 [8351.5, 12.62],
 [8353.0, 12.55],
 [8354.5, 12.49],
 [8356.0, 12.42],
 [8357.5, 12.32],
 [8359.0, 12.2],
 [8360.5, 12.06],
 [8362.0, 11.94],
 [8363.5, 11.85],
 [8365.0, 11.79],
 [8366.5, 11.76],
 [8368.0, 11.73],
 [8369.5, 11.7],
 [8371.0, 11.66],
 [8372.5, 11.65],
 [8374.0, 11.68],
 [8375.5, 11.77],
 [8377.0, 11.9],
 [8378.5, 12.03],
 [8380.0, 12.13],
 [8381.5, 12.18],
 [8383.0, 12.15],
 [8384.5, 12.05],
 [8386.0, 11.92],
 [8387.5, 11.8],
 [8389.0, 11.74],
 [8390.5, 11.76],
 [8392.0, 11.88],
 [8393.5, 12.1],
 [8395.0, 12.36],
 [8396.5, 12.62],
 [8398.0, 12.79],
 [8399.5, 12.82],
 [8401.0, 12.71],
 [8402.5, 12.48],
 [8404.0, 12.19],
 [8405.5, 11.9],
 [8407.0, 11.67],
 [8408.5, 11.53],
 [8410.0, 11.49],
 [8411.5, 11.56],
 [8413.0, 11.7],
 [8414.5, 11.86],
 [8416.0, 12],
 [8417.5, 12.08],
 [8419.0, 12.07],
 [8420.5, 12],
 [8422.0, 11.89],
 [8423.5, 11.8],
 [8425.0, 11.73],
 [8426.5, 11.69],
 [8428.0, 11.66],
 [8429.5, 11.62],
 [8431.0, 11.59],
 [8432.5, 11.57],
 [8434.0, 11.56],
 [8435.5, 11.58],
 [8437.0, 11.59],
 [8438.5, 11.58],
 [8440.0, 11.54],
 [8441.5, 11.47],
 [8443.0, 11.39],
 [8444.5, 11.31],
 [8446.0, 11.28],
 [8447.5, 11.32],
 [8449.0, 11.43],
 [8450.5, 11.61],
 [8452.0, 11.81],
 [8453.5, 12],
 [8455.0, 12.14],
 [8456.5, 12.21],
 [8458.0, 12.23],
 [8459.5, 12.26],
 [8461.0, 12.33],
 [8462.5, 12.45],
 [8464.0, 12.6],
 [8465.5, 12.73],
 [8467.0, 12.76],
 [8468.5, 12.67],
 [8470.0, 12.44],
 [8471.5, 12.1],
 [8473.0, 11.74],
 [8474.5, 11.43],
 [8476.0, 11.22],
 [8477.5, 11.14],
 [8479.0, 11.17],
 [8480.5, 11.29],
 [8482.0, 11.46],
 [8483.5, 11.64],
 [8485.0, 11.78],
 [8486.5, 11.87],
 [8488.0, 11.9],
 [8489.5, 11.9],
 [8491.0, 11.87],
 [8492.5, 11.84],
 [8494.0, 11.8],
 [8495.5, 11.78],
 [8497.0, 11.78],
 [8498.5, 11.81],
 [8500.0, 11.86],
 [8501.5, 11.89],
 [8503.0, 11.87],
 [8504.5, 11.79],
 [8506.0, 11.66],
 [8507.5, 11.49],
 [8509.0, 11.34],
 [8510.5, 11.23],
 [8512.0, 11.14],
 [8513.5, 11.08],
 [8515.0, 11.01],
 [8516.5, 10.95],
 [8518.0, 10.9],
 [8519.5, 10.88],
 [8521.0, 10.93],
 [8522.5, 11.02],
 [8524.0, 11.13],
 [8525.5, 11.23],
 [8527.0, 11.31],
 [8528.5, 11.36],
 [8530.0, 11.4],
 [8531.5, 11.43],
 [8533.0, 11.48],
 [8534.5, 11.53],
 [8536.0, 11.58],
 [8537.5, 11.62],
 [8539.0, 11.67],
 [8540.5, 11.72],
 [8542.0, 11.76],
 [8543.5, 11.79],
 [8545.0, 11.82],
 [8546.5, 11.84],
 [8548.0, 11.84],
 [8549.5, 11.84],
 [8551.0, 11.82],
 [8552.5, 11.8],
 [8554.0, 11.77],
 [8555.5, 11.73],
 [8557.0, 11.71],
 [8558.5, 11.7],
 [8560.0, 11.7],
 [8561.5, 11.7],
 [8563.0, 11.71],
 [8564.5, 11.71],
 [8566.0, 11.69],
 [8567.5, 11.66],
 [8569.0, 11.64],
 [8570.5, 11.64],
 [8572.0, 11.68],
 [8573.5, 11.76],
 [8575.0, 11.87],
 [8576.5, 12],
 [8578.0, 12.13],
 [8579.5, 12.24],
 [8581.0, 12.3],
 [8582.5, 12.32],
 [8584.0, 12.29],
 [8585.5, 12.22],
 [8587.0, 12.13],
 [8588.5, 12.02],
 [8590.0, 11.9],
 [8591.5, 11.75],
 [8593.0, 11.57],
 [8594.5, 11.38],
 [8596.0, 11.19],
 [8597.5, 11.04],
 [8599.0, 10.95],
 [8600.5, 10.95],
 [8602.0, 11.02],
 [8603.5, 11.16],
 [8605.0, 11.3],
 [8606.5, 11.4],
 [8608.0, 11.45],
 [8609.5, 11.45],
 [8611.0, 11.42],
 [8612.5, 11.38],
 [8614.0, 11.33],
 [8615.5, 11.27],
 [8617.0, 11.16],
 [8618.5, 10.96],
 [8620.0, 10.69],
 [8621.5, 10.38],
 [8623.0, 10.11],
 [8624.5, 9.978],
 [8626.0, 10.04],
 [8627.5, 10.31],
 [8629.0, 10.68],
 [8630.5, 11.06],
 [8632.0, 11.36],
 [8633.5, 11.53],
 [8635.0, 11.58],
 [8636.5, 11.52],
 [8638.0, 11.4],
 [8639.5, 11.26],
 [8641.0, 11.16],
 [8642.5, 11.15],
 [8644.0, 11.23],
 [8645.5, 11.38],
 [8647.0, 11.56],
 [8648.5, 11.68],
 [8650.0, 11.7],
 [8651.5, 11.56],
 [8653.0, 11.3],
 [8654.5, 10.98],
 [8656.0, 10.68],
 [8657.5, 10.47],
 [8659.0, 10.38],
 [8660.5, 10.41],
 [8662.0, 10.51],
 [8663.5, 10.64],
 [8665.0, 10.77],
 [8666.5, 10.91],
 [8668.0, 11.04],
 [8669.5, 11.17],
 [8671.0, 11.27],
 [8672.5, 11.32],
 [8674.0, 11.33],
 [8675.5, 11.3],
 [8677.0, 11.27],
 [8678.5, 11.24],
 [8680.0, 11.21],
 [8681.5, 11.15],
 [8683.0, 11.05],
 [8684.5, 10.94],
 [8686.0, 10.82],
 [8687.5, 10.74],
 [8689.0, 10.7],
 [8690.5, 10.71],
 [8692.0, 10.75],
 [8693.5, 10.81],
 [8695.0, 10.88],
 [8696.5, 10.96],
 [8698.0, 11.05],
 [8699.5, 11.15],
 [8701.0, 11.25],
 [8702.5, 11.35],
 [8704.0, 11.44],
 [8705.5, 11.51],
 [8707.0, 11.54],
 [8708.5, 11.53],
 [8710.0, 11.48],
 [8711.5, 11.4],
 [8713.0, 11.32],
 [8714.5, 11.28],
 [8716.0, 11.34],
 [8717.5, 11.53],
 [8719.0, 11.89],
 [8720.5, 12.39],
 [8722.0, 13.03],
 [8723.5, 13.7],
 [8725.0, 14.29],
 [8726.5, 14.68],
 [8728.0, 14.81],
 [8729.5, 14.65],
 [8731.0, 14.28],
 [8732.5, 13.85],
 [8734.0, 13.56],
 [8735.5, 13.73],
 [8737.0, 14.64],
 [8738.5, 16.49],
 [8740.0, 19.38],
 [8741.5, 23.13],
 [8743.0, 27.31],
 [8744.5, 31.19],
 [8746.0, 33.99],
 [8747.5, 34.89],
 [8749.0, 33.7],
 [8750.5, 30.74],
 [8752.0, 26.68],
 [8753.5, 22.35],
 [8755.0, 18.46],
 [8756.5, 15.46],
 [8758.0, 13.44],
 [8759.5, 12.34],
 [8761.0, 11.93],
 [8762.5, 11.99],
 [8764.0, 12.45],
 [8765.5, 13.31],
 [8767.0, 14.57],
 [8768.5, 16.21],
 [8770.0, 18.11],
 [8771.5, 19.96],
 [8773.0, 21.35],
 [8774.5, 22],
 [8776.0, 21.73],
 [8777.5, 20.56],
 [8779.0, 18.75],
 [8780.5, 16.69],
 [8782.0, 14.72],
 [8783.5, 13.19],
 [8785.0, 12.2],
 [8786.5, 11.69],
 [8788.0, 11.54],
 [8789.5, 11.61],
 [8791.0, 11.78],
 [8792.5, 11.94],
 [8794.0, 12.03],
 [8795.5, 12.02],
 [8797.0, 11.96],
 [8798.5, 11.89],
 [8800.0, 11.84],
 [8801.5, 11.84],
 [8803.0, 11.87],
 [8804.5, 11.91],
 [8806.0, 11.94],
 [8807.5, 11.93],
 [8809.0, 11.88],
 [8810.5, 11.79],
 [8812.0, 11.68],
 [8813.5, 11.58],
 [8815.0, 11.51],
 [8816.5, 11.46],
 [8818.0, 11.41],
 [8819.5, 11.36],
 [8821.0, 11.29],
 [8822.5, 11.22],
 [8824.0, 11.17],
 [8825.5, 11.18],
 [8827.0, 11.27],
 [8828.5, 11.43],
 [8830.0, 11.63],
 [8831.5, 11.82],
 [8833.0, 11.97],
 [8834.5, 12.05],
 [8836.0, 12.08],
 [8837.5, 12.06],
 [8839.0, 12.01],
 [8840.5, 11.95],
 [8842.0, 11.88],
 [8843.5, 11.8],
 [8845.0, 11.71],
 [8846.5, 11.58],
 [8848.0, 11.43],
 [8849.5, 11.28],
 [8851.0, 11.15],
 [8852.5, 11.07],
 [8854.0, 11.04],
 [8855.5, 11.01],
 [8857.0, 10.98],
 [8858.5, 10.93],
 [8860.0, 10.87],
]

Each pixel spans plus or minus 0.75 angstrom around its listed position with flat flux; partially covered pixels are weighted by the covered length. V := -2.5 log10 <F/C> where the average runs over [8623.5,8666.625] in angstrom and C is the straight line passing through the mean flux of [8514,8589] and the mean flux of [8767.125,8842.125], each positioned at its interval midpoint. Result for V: 0.12 mag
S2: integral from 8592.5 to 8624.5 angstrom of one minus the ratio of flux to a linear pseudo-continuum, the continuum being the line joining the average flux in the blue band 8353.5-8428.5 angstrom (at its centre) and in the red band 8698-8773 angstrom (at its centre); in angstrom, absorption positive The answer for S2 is 8.0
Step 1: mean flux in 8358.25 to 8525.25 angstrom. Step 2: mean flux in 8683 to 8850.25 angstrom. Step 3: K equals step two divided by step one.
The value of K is 1.2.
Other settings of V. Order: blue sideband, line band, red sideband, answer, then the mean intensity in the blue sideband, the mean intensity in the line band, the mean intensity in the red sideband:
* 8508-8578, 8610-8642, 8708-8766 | 0.26 mag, 11.5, 11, 17.2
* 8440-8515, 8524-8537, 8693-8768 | 0.11 mag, 11.8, 11.4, 15.9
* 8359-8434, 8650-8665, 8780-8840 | 0.11 mag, 11.9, 10.8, 11.9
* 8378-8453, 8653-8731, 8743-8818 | 0.31 mag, 11.9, 11.5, 16.4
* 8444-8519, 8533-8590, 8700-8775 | 0.13 mag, 11.7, 11.8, 16.7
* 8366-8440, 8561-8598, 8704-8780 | 0.23 mag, 11.9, 11.8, 17.2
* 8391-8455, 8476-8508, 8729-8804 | 0.11 mag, 11.8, 11.7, 17.3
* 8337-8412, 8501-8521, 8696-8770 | 0.20 mag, 12.1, 11.3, 16.2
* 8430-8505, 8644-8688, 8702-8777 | 0.37 mag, 11.8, 11.1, 17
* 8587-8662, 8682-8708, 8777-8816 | 0.07 mag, 11.1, 11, 12.7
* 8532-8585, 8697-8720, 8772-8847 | 0.09 mag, 11.8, 11.4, 12.9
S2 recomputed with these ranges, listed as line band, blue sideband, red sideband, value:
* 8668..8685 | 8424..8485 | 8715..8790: 5.14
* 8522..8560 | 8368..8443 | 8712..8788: 6.67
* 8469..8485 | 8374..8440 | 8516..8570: 0.19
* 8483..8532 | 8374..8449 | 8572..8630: 0.53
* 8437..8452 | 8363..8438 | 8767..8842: 0.73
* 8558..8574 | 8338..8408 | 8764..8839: 1.24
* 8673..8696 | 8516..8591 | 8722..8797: 6.57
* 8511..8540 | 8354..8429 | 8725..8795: 5.90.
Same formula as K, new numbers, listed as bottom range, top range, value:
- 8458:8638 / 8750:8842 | 1.20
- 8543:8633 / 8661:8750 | 1.22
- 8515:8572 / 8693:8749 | 1.33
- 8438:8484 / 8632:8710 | 0.94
